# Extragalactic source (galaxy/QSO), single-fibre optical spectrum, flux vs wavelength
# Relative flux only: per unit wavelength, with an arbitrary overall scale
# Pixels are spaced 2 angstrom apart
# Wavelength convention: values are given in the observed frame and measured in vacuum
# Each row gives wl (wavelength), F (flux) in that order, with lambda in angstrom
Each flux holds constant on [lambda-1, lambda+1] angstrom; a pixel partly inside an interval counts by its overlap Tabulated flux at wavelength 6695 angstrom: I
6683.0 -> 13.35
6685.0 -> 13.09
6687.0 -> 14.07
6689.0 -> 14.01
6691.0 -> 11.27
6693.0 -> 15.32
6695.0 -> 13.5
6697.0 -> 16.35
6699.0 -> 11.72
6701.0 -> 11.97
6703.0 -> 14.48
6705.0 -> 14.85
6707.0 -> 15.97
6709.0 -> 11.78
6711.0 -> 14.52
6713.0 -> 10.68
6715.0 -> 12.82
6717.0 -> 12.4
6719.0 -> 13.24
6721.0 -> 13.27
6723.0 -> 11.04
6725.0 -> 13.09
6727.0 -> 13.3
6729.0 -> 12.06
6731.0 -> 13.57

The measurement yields 13.5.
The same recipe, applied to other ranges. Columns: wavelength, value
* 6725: 13.09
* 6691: 11.27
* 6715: 12.82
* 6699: 11.72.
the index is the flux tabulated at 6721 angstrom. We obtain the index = 13.27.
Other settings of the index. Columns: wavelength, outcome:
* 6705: 14.85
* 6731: 13.57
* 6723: 11.04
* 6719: 13.24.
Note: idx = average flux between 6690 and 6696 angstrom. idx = 13.4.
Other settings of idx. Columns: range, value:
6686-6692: 13.1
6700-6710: 13.8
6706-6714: 13.2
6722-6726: 12.1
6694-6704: 13.6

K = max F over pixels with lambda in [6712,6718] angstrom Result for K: 12.82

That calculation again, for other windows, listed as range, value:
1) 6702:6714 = 15.97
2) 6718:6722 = 13.27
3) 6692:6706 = 16.35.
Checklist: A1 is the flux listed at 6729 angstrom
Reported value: 12.06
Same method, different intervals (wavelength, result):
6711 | 14.52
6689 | 14.01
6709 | 11.78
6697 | 16.35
